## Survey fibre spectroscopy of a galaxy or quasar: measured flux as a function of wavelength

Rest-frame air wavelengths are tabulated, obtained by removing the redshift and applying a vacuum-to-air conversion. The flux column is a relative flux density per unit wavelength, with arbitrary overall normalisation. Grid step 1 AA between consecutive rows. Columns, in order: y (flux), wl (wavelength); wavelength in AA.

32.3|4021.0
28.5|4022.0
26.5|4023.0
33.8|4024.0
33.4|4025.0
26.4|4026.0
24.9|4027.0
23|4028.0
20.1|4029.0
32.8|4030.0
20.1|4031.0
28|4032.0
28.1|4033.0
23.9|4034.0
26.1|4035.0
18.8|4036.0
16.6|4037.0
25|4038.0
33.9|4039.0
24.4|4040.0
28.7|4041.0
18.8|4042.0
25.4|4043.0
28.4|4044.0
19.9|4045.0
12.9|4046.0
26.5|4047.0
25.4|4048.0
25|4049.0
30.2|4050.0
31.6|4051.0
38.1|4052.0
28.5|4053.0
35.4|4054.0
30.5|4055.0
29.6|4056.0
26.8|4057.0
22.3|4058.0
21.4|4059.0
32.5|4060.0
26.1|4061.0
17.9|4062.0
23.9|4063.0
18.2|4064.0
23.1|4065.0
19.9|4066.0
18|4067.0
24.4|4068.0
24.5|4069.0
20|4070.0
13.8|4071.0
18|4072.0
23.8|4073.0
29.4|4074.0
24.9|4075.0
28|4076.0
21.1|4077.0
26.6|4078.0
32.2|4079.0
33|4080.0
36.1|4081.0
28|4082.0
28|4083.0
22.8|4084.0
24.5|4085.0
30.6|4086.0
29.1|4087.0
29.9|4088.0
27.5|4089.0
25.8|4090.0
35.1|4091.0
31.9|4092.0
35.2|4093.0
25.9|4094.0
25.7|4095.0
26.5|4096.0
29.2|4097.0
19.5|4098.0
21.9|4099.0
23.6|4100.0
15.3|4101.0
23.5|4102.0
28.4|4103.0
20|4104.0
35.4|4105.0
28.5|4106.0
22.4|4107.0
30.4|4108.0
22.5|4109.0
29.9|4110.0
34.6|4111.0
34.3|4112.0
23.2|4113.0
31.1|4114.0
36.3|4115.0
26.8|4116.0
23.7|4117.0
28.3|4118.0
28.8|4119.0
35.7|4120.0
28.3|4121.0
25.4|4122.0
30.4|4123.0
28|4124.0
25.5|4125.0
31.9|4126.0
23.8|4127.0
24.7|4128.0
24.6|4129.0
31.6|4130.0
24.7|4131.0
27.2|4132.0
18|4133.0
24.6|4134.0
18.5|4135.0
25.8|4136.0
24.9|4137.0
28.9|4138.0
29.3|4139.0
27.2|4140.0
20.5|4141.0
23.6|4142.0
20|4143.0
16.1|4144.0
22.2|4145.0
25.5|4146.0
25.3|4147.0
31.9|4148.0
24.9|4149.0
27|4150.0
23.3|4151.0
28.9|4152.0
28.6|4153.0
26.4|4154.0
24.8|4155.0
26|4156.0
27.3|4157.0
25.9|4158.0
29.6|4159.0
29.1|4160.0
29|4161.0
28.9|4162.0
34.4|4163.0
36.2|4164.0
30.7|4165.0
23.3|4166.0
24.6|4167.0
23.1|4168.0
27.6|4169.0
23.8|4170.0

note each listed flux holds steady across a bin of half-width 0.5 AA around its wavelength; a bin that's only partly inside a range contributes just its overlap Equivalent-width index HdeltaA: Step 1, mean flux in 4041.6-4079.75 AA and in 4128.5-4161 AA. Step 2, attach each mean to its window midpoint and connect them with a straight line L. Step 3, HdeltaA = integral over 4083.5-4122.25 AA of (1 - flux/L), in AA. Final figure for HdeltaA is -3.8 AA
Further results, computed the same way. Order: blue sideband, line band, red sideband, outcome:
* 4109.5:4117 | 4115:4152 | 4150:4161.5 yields 3.78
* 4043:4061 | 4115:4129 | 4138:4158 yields -1.16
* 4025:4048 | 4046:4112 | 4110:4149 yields -2.47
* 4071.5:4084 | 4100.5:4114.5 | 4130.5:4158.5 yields -0.49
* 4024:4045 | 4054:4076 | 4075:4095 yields 3.02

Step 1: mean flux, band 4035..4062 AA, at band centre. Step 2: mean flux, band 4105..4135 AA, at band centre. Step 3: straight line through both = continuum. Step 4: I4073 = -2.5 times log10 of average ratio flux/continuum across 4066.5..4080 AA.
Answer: 0.12 mag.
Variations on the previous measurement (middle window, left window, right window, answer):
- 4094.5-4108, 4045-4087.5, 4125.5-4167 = 0.047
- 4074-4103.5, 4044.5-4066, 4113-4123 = 0.012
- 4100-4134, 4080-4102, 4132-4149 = -0.071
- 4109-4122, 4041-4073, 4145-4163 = -0.135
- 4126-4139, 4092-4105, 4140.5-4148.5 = -0.068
